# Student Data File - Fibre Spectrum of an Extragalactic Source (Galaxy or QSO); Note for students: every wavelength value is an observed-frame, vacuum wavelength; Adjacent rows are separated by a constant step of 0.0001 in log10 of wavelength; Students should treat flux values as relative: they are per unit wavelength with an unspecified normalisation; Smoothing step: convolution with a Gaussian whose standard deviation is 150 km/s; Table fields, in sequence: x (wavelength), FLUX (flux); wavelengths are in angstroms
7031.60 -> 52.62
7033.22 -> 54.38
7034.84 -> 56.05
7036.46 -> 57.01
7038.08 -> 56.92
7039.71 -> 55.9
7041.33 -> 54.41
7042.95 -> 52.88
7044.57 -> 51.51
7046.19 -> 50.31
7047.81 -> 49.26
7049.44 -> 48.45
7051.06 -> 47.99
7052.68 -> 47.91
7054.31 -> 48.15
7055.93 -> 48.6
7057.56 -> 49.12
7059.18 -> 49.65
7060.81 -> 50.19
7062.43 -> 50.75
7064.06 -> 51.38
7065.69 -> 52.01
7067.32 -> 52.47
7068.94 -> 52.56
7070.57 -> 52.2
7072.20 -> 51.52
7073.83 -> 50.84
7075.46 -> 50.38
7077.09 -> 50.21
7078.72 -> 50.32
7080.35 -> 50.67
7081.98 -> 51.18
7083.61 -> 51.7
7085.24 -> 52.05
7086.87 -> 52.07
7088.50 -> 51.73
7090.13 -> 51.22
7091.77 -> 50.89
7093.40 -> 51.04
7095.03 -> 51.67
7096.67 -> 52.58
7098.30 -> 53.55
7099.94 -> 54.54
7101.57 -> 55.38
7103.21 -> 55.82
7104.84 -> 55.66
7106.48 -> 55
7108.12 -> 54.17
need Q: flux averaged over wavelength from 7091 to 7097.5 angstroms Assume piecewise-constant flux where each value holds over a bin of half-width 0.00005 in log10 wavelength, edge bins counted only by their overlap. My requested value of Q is 51.6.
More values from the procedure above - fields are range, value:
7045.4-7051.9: 49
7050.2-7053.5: 48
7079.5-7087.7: 51.6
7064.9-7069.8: 52.4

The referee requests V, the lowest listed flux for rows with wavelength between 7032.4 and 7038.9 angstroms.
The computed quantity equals 54.38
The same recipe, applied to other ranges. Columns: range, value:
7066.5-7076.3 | 50.38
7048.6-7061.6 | 47.91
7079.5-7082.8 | 50.67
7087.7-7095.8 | 50.89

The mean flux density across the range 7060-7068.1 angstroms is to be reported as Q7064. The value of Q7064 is 51.3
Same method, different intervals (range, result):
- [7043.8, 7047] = 51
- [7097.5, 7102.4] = 54.4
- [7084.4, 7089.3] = 52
